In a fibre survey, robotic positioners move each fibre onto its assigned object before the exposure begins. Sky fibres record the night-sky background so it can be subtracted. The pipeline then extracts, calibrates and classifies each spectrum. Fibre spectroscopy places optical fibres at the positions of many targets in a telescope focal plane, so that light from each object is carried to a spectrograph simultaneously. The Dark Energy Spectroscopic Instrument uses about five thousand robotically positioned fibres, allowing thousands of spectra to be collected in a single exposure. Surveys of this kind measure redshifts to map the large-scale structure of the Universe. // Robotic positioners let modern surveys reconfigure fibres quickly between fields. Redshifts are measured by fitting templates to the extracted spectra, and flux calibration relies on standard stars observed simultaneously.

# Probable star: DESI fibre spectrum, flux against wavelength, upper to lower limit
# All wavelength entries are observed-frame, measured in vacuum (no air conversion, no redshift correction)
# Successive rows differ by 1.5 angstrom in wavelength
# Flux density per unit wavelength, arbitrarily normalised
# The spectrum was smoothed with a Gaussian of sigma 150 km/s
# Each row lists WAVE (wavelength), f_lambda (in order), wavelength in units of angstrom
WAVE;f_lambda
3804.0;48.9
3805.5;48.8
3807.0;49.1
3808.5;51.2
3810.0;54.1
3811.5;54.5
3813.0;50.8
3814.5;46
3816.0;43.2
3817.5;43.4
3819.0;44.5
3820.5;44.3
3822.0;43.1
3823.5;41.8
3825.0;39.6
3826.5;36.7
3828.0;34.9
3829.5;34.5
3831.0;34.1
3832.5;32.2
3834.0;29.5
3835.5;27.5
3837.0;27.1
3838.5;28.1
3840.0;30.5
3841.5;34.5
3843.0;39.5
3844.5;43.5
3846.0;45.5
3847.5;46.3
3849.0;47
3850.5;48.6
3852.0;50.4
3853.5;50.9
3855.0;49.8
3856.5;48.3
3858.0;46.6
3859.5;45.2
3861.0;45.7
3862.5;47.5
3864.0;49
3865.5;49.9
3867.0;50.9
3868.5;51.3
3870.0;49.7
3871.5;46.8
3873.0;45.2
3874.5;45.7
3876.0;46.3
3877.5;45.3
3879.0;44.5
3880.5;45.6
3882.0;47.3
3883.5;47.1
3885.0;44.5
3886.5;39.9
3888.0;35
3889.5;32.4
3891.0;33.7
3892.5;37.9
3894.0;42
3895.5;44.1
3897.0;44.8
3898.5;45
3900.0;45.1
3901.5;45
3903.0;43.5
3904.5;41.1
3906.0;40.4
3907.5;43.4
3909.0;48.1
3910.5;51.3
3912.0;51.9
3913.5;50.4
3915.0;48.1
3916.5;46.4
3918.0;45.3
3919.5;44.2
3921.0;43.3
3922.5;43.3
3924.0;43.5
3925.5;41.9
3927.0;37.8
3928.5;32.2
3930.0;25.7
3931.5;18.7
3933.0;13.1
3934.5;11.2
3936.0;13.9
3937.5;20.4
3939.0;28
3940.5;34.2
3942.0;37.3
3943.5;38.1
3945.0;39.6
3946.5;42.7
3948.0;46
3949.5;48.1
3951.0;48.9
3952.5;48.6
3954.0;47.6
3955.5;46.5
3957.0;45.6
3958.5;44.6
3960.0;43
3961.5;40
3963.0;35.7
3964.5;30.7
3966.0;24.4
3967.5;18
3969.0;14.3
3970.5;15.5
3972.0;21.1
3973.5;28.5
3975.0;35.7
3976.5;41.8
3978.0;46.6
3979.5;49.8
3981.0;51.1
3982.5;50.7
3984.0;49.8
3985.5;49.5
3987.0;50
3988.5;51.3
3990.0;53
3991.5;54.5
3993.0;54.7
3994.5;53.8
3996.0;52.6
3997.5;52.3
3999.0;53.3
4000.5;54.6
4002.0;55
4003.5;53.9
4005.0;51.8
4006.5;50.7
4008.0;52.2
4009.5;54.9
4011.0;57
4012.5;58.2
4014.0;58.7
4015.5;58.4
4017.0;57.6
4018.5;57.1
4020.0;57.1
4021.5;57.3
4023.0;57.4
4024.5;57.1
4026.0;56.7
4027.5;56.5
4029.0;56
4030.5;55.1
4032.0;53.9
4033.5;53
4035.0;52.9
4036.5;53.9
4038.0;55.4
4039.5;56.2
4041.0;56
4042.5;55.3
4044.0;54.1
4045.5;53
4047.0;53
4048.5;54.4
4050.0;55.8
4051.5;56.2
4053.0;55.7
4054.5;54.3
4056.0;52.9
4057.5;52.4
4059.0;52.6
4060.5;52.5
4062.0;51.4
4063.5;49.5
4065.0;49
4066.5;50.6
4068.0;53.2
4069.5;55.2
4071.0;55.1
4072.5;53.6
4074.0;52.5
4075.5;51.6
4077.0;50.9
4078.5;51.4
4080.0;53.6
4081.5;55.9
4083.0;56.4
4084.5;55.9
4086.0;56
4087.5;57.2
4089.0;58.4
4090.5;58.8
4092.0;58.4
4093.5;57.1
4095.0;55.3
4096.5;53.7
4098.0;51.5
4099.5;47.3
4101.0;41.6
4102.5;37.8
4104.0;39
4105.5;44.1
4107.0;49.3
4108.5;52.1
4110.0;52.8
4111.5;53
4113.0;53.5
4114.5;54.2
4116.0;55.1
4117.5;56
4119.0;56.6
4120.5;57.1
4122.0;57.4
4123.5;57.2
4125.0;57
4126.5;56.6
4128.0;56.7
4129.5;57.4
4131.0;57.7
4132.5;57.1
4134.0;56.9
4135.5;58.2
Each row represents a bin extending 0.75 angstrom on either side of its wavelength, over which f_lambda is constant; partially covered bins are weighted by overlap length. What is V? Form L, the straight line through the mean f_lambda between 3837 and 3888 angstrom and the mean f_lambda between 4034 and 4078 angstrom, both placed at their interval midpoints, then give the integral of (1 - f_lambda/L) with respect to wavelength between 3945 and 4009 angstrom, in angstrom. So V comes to 7.41 angstrom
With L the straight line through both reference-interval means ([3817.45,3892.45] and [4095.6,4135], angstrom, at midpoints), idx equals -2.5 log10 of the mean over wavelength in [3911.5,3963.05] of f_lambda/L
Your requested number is 0.183 mag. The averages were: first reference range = 42.2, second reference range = 52.7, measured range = 38.4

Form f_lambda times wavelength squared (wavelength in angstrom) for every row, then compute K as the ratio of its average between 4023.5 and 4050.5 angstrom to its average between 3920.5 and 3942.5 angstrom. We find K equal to 1.97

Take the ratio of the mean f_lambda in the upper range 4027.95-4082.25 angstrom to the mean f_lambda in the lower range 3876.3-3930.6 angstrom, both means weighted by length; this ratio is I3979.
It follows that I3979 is 1.25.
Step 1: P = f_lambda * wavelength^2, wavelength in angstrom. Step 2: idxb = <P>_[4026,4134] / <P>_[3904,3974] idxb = 1.57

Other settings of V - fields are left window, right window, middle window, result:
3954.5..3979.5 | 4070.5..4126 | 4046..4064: -2.6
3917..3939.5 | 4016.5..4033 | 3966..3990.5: 3.4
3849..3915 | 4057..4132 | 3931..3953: 7.0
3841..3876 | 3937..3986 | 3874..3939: 5.2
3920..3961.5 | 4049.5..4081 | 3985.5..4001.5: -3.5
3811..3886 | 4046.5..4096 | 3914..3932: 2.8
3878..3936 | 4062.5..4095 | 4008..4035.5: -3.7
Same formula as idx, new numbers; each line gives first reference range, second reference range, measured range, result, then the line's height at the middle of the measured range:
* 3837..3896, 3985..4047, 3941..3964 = 0.16 mag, 50.1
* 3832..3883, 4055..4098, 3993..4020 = -0.09 mag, 50.6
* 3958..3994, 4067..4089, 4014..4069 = -0.12 mag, 49.1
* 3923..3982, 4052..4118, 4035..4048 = -0.17 mag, 46.6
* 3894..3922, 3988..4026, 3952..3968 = 0.28 mag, 50.5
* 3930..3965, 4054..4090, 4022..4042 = -0.16 mag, 47.7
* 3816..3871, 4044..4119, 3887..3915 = 0.04 mag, 44.6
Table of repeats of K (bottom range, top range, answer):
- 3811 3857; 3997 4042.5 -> 1.49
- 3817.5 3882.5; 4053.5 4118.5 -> 1.38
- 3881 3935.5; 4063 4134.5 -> 1.47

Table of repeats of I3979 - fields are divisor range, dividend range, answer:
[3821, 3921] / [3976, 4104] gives 1.24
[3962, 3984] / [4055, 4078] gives 1.55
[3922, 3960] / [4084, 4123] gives 1.46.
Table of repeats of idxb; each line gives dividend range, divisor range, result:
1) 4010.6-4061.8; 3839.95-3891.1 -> 1.34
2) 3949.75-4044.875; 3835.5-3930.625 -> 1.19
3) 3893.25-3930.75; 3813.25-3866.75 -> 1.09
